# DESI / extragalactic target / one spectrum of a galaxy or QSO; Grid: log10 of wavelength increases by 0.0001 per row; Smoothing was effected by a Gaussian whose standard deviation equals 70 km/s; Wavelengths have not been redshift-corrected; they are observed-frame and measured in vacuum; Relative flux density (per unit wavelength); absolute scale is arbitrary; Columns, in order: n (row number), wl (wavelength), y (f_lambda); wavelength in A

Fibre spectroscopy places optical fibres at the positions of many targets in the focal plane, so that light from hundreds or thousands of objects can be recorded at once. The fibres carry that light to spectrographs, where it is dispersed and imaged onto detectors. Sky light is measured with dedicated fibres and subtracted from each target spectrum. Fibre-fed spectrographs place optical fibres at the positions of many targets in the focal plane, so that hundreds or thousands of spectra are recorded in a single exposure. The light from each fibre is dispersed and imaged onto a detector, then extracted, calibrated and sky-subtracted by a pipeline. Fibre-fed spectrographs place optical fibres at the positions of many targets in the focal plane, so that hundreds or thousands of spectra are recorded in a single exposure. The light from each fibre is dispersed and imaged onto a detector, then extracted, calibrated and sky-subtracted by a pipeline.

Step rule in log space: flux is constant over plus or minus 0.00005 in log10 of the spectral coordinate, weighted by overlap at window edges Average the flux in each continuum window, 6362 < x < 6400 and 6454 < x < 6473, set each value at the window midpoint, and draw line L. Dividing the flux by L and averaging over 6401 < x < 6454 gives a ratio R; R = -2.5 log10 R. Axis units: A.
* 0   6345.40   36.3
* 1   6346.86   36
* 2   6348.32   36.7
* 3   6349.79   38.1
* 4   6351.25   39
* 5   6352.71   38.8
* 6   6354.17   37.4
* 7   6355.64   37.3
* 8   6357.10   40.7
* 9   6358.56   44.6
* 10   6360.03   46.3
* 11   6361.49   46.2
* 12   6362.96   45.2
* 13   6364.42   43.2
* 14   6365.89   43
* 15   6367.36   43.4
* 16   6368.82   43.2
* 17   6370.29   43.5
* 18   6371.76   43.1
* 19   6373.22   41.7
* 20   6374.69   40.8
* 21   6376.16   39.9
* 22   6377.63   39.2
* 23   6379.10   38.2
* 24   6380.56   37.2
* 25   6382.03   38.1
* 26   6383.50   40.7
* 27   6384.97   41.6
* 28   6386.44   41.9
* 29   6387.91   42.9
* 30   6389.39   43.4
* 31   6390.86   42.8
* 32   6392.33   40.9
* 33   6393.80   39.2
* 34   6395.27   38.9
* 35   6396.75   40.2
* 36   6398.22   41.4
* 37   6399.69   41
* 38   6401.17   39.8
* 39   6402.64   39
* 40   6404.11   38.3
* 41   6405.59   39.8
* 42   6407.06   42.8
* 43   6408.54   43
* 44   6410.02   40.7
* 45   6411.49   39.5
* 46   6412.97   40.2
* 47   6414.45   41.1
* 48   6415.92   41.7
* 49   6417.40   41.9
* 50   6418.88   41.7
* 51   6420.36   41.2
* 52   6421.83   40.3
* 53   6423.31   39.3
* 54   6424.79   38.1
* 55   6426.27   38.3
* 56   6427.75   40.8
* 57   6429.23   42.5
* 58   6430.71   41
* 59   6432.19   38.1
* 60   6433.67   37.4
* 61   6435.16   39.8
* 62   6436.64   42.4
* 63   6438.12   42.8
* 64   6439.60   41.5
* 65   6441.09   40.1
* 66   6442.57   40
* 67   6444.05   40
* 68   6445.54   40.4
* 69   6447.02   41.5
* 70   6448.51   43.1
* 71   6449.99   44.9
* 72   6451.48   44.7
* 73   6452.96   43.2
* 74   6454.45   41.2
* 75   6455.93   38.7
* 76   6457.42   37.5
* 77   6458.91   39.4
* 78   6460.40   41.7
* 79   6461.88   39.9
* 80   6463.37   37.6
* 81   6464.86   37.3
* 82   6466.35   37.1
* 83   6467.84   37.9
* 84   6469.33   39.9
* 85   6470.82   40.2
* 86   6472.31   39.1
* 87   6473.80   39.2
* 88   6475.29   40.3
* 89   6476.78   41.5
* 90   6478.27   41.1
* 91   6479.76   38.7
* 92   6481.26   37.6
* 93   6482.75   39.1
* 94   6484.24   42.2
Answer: -0.023 mag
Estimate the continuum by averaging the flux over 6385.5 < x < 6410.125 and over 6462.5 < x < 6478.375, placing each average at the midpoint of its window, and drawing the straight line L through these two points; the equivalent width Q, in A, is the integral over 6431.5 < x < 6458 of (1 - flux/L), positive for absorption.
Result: -0.8 A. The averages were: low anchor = 40.9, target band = 41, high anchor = 39.1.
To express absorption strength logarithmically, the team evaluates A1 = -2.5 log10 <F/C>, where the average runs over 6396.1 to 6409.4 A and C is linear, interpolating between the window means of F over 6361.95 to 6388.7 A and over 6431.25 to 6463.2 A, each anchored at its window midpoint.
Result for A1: 0.02 mag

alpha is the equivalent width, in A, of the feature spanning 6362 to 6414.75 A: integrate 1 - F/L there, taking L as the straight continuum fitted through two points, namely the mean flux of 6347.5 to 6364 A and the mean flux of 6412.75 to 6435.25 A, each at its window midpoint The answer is -0.6 A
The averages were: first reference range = 41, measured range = 41.1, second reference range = 40.2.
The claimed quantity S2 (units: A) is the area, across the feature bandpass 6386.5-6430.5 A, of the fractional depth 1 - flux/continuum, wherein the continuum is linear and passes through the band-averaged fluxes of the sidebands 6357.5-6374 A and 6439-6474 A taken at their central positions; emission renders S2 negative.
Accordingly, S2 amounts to 1.5 A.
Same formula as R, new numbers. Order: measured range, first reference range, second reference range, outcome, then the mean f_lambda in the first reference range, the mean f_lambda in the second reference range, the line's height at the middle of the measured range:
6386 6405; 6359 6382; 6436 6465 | 0.03 mag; 42.2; 41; 41.8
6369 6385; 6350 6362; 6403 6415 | 0.01 mag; 41.1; 40.6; 40.9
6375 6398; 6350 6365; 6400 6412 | 0.02 mag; 41.7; 40.4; 40.9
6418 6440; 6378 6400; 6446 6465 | 0.01 mag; 40.5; 40.9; 40.8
